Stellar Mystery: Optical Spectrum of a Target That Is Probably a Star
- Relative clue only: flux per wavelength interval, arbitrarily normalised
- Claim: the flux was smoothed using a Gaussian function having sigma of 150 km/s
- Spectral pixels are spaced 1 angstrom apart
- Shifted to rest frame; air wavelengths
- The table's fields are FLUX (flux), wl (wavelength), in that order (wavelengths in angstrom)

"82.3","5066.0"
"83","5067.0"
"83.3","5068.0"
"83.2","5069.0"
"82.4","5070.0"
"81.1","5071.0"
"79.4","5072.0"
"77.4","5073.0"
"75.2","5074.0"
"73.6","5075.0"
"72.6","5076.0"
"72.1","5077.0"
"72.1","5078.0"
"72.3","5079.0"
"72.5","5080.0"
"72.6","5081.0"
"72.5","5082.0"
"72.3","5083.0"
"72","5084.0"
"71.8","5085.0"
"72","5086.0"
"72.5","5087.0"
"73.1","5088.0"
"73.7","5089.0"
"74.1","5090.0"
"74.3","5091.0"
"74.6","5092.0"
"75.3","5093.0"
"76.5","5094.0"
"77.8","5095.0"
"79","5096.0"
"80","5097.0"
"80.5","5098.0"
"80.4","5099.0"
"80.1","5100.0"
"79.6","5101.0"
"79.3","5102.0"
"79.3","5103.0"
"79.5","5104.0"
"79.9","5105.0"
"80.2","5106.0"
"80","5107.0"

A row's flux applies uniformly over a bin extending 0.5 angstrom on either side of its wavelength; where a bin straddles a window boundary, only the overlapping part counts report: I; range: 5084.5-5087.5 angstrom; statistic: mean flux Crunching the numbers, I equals 72.1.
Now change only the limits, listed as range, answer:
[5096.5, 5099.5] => 80.3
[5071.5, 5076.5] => 75.6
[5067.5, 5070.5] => 83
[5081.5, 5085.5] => 72.2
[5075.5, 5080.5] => 72.3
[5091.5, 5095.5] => 76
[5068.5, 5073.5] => 80.7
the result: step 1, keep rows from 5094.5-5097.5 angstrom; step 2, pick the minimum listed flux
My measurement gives 77.8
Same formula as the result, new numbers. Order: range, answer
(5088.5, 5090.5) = 73.7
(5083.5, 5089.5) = 71.8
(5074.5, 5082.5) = 72.1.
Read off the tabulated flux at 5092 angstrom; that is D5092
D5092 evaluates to 74.6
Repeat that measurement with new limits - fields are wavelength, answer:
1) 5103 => 79.3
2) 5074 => 75.2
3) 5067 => 83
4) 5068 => 83.3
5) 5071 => 81.1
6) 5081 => 72.6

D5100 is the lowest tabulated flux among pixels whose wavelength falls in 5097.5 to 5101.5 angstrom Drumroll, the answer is 79.6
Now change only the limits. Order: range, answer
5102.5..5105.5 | 79.3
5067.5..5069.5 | 83.2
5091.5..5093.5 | 74.6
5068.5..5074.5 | 75.2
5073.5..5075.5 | 73.6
